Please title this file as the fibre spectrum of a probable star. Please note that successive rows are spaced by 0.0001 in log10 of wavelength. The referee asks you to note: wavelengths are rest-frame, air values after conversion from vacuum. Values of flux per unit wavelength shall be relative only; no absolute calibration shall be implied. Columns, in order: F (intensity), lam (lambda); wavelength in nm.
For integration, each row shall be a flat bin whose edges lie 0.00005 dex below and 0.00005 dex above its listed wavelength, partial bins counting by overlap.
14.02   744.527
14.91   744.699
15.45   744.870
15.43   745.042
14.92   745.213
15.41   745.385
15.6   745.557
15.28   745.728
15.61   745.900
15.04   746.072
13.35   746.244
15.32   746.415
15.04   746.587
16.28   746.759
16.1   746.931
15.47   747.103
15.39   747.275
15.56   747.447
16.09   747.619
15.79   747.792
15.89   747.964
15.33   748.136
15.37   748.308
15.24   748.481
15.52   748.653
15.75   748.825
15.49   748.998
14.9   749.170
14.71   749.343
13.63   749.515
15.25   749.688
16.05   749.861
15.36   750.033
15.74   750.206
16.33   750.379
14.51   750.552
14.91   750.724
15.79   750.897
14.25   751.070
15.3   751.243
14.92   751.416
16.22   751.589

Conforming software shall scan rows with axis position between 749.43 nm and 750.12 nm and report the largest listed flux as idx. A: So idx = 16.05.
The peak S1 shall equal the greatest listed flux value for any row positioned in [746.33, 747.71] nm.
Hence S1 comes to 16.28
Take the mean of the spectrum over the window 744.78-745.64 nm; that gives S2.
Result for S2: 15.4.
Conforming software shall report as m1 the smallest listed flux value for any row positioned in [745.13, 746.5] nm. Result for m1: 13.35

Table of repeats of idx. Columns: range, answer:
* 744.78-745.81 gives 15.6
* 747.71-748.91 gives 15.89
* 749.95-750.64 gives 16.33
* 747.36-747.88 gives 16.09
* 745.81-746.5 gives 15.61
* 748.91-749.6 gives 15.49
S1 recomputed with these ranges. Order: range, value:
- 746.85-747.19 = 16.1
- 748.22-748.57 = 15.37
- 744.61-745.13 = 15.45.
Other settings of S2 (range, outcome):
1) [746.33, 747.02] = 15.7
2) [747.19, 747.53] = 15.5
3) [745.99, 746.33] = 14.2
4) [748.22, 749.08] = 15.5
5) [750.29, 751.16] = 15.2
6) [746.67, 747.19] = 15.9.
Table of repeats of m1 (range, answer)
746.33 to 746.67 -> 15.04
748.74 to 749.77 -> 13.63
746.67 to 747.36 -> 15.39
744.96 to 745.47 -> 14.92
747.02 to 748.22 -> 15.33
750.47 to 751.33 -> 14.25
